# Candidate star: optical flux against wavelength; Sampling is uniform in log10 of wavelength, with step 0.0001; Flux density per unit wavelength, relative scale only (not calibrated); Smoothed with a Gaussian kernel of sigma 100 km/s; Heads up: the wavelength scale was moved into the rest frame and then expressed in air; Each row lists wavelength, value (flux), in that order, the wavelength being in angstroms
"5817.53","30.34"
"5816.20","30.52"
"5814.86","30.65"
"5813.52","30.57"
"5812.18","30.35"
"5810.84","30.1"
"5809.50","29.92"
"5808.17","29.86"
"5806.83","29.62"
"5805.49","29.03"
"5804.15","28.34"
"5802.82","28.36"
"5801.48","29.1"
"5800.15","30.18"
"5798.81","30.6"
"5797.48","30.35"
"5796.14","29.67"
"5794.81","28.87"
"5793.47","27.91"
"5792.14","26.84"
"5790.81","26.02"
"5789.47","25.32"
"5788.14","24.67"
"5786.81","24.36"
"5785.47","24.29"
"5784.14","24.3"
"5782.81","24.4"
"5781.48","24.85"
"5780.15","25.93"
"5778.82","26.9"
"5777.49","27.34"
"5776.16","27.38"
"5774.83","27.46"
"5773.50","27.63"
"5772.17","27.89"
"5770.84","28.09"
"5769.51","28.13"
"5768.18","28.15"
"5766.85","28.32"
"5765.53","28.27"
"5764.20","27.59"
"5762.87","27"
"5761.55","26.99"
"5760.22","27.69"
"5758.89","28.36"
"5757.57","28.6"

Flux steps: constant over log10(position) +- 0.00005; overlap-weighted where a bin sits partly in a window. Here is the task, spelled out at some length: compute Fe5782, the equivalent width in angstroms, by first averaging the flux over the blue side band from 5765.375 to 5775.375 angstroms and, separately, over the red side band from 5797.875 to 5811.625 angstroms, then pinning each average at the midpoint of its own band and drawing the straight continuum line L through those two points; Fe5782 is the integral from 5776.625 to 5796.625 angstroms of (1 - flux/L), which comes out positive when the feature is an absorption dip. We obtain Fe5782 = 1.83 angstroms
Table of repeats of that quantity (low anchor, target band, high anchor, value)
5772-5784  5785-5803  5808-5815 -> 0.44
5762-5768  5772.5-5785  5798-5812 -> 0.95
